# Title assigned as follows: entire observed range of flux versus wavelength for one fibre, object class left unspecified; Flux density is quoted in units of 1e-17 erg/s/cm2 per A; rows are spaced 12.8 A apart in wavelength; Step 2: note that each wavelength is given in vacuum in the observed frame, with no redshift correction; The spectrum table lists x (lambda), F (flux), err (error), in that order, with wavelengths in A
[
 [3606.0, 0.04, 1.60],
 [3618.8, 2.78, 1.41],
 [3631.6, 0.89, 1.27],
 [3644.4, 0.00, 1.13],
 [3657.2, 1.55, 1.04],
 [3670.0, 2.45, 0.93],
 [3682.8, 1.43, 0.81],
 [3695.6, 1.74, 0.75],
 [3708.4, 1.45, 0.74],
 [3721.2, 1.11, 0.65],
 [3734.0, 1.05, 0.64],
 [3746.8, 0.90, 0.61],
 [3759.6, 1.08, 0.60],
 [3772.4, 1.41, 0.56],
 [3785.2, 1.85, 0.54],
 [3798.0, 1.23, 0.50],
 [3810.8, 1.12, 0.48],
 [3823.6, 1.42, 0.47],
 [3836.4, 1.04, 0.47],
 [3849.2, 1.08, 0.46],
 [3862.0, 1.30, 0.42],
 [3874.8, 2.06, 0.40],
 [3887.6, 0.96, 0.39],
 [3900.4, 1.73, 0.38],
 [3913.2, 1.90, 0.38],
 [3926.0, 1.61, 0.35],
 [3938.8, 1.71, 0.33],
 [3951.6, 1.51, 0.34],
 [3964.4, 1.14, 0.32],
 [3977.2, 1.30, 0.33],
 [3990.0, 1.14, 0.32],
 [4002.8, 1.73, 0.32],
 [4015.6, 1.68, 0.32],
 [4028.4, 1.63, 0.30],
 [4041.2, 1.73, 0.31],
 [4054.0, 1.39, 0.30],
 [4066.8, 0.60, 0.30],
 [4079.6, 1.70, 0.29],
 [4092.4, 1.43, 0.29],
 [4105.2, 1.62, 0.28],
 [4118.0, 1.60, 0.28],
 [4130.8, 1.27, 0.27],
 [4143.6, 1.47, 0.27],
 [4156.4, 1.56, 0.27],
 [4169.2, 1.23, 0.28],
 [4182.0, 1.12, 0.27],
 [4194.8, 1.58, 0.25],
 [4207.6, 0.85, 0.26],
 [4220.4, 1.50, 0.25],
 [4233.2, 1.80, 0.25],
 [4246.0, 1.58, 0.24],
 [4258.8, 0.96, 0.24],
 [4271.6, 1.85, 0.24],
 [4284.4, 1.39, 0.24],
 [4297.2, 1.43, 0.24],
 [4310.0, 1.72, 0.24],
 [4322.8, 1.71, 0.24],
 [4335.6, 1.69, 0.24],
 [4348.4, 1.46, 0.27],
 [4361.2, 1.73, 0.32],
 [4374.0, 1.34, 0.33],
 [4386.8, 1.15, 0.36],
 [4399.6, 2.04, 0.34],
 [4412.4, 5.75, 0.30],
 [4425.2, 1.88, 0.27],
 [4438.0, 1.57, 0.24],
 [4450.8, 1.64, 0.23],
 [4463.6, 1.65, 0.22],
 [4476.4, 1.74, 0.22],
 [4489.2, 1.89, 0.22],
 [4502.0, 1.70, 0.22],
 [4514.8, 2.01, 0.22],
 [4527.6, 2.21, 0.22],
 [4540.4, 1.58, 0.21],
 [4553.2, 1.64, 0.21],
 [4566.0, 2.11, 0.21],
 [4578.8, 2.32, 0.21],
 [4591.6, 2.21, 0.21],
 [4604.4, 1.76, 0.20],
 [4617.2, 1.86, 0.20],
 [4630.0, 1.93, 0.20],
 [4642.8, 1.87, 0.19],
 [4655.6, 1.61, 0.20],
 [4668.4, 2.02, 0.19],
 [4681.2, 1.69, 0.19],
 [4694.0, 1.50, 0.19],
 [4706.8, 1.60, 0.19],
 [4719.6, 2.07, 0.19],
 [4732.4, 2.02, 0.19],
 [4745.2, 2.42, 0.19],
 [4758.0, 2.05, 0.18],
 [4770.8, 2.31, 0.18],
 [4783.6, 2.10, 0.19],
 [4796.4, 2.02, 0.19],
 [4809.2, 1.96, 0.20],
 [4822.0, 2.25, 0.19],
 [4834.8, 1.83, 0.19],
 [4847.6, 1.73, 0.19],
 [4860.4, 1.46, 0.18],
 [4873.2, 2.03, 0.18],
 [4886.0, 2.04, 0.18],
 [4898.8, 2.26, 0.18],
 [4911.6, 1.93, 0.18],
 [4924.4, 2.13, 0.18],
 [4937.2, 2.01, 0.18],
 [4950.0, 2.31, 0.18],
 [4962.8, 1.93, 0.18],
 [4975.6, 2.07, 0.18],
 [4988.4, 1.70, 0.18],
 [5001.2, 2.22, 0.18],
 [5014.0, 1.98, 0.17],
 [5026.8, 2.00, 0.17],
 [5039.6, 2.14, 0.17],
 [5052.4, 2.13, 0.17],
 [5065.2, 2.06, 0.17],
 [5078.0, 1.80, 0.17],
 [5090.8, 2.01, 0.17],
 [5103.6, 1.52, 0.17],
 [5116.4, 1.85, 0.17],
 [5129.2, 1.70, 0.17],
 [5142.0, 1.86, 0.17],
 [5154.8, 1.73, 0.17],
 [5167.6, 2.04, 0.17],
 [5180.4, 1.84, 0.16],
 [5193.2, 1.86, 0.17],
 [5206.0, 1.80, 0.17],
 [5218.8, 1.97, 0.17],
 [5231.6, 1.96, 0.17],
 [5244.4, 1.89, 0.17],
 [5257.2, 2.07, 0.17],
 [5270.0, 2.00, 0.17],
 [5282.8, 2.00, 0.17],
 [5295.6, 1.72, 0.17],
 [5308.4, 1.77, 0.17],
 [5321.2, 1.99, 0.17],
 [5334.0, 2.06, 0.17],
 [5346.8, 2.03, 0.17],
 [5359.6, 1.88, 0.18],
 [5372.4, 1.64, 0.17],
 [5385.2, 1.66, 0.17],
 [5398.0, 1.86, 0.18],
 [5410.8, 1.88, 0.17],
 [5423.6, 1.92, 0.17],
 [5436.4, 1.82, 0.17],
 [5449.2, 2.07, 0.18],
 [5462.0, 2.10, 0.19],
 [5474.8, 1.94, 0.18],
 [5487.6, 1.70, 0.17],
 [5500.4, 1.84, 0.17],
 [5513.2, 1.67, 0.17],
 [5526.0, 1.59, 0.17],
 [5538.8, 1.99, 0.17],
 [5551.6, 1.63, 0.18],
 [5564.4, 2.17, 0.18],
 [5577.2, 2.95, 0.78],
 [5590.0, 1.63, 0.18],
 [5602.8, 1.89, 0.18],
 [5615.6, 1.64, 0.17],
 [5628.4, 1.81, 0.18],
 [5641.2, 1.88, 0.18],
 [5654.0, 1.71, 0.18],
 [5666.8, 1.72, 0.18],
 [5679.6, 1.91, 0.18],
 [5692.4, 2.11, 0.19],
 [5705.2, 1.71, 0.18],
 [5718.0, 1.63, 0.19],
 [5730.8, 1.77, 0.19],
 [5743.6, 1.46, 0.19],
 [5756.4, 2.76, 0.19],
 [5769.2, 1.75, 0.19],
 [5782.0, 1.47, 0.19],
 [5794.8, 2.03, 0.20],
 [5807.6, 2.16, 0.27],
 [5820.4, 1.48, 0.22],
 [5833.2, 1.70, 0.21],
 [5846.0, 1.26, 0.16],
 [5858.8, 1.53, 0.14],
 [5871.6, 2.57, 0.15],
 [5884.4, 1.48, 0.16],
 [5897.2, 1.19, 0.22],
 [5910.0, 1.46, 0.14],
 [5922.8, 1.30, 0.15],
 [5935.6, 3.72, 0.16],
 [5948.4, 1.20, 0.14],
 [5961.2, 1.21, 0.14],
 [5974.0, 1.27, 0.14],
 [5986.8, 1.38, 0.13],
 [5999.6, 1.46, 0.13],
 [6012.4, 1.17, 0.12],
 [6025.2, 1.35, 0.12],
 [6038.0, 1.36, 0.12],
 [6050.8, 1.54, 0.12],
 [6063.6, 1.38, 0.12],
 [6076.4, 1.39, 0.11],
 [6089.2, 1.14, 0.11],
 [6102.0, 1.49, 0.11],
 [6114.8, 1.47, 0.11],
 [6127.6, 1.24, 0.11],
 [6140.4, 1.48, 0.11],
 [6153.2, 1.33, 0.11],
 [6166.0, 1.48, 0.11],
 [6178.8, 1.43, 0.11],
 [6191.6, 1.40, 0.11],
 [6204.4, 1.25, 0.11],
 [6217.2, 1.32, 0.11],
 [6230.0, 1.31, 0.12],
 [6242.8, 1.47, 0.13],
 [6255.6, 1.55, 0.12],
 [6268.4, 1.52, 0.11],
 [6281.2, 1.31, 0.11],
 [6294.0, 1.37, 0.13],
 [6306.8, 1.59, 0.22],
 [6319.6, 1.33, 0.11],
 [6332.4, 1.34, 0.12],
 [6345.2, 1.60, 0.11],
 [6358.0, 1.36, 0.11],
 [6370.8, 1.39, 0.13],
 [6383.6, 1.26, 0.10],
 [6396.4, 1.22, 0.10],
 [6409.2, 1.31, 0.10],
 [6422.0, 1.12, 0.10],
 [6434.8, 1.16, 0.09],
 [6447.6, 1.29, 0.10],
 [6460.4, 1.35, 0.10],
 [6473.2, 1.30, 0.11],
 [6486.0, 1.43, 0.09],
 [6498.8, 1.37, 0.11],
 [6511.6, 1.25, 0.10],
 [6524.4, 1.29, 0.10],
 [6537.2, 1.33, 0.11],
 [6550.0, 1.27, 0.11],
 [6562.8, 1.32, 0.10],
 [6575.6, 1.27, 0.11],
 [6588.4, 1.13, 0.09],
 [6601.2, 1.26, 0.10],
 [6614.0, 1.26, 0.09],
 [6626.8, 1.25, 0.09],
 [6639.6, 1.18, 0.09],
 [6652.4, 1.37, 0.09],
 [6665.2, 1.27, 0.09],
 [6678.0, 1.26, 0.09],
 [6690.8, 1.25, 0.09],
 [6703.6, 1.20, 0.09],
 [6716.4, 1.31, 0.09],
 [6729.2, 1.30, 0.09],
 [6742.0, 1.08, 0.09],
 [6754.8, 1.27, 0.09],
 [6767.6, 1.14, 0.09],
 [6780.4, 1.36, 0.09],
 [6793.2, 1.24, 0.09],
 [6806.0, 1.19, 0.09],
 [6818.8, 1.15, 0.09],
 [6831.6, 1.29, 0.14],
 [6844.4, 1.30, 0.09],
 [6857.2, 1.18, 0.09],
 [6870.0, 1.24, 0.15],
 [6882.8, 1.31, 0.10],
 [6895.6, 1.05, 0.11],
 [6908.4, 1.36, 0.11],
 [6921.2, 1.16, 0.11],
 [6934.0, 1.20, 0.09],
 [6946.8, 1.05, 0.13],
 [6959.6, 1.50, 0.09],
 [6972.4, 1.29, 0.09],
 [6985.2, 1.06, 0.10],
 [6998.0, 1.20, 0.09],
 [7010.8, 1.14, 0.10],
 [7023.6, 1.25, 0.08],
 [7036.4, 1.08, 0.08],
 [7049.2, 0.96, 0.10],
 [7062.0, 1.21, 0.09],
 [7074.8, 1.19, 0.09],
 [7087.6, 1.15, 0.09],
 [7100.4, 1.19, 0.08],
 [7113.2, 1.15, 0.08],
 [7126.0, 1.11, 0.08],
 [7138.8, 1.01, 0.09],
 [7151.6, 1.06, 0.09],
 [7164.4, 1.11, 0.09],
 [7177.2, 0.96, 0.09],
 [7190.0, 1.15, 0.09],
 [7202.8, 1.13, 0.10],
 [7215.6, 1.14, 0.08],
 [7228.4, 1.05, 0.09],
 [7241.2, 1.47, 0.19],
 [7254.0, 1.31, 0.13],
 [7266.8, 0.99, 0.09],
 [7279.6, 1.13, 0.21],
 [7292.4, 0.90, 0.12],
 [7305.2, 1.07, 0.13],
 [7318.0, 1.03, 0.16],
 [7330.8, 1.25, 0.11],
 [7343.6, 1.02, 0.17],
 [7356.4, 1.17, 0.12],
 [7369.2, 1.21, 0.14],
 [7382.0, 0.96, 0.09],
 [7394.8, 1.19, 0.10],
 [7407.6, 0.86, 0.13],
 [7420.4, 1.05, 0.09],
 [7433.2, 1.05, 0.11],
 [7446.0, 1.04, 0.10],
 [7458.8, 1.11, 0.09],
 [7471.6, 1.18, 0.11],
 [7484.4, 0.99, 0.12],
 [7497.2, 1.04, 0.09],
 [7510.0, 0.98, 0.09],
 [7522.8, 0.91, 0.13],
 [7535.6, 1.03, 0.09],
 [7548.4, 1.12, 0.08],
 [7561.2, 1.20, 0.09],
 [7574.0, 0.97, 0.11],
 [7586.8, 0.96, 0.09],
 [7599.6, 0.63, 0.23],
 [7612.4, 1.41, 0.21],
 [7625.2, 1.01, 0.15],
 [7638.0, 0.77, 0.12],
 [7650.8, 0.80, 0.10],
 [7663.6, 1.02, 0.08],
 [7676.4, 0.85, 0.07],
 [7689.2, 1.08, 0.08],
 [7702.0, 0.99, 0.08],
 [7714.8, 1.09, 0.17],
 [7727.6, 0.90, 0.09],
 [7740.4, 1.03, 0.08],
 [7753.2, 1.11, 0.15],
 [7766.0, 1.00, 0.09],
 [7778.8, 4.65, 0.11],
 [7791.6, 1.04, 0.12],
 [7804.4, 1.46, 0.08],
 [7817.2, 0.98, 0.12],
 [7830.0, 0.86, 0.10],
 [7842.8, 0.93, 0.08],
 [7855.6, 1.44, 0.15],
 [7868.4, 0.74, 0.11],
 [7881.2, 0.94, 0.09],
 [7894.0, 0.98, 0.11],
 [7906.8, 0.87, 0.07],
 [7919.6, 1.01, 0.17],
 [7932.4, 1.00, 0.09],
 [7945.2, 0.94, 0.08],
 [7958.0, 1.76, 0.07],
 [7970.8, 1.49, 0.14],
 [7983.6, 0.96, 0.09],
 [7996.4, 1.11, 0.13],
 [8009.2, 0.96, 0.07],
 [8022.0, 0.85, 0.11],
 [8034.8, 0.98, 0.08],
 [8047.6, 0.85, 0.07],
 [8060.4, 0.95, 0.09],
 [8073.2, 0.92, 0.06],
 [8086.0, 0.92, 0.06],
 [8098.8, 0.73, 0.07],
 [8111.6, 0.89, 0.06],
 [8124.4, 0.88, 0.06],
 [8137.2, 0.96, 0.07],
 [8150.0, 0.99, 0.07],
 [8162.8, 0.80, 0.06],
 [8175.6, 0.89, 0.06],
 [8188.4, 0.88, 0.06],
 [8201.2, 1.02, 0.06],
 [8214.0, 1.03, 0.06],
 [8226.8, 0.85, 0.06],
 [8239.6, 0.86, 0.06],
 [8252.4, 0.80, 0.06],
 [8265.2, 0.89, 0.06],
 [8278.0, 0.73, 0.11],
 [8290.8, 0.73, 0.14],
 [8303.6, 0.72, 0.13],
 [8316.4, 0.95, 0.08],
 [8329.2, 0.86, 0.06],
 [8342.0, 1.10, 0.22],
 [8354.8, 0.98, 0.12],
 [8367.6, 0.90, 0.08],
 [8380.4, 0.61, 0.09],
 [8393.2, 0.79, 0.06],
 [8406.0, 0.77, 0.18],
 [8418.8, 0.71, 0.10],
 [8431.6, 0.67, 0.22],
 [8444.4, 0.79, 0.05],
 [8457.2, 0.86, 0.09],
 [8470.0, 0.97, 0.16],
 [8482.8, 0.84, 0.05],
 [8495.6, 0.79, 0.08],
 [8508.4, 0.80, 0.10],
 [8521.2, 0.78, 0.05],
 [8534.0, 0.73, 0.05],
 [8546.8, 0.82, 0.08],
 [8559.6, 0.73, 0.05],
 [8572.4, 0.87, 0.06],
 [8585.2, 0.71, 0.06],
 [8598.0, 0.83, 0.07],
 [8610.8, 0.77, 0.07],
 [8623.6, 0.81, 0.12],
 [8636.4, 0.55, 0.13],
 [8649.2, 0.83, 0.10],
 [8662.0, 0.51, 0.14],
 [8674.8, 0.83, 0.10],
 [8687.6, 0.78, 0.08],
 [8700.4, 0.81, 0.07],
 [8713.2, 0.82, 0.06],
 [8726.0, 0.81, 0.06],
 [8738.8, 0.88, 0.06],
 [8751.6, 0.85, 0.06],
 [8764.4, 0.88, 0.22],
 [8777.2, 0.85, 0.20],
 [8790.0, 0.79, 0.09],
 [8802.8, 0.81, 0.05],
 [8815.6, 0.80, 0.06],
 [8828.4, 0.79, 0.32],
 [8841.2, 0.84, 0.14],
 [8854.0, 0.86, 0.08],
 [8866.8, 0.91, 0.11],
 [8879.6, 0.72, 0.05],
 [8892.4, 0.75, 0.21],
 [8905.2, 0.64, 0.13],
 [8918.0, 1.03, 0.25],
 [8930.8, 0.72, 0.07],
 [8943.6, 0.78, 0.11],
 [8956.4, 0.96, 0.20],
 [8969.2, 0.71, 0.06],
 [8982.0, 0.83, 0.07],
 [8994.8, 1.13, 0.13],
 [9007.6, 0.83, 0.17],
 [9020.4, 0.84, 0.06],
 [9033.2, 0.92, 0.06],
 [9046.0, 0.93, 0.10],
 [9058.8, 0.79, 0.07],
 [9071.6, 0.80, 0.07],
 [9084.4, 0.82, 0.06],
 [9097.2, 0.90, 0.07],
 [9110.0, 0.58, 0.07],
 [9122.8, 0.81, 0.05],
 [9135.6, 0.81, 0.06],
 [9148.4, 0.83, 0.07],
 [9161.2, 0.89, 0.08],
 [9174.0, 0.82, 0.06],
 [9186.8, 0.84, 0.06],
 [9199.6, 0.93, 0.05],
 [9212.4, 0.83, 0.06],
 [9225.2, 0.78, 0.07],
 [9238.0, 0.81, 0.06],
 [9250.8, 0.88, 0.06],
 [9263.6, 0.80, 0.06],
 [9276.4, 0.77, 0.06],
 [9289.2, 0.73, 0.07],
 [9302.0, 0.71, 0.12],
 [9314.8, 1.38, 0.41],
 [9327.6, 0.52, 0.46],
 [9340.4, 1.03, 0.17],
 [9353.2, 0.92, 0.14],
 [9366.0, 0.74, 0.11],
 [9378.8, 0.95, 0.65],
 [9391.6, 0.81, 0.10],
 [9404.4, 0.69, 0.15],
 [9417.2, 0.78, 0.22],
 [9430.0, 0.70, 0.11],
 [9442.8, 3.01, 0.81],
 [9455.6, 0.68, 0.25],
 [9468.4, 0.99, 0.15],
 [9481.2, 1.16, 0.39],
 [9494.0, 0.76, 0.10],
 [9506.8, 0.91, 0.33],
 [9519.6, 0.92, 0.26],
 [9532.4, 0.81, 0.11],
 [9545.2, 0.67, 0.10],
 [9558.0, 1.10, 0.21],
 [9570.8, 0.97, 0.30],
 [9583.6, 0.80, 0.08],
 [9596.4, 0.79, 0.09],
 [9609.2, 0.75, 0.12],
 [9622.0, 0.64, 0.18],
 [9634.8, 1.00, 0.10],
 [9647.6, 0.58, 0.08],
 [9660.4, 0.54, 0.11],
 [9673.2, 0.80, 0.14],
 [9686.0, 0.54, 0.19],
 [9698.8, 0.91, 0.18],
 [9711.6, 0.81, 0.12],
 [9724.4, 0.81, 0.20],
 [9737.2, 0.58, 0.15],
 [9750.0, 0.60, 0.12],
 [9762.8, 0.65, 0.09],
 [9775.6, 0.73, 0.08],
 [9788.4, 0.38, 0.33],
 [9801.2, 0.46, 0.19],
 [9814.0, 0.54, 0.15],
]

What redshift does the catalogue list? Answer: 0.184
